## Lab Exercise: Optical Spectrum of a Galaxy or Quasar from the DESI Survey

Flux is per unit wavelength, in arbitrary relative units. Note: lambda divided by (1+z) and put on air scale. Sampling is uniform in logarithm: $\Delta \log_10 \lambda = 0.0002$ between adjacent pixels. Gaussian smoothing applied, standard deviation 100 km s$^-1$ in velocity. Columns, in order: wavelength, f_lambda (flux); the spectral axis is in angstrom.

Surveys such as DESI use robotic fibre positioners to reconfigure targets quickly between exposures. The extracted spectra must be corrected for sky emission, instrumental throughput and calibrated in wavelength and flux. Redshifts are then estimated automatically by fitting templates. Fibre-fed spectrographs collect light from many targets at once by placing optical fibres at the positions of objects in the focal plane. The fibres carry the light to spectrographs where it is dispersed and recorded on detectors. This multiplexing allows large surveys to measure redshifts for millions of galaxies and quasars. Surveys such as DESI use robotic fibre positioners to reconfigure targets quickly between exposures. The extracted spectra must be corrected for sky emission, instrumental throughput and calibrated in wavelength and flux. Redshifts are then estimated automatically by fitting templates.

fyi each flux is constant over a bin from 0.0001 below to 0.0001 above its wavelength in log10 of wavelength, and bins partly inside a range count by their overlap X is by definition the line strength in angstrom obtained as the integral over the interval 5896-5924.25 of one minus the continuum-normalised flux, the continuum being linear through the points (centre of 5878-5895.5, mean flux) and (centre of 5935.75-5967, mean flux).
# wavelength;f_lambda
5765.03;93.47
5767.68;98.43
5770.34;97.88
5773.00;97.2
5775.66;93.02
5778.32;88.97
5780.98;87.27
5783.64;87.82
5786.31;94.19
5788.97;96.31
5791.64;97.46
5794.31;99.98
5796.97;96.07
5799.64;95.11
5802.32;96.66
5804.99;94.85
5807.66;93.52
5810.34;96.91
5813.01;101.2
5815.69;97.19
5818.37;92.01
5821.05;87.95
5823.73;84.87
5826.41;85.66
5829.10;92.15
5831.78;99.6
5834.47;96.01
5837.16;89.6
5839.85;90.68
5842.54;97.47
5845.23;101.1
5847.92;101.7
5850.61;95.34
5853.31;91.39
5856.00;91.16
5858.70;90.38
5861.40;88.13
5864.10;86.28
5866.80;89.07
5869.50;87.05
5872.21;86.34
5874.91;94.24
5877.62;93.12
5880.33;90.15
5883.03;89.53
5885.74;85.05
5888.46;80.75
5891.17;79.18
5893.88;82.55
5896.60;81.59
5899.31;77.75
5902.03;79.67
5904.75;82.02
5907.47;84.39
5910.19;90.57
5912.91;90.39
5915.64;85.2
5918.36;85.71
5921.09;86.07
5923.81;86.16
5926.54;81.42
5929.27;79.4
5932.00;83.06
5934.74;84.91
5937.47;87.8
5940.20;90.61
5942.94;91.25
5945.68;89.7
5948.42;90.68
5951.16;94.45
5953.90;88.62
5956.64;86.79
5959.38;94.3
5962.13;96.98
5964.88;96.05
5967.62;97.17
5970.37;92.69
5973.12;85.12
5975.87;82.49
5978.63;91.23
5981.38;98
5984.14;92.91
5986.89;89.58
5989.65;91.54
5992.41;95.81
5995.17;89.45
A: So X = 0.9 angstrom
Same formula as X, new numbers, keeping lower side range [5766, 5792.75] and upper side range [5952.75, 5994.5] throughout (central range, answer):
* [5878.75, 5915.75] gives 3.37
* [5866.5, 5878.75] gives 0.39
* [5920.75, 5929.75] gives 0.88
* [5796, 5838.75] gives -0.10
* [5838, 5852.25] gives -0.56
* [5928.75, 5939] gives 0.89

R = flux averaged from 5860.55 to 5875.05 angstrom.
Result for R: 88.1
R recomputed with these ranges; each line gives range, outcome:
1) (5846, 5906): 87.5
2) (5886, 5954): 85.3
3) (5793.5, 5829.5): 93.8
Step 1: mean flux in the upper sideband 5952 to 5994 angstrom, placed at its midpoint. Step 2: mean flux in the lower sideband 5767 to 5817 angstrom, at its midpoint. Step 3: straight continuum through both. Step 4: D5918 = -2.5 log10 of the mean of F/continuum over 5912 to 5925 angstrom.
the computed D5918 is 0.08 mag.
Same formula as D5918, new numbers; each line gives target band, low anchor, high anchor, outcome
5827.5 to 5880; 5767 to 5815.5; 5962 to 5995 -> 0.02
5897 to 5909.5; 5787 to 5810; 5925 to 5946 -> 0.09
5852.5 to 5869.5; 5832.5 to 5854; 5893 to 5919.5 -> 0.04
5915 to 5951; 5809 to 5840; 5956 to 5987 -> 0.07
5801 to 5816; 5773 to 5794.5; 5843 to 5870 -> -0.04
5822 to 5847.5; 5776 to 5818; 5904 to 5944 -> -0.01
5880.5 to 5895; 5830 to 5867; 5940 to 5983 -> 0.11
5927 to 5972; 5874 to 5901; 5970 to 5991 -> -0.02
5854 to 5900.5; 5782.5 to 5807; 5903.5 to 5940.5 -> 0.03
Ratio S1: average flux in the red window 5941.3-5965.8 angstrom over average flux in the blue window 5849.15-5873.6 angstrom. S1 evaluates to 1.03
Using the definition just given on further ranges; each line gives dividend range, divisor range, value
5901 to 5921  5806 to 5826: 0.92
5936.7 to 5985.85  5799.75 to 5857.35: 0.97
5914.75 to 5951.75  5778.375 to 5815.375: 0.91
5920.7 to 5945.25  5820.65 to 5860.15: 0.92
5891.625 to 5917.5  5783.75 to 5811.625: 0.87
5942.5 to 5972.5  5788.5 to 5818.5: 0.96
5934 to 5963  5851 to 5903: 1.04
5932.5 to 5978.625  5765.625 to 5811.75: 0.95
